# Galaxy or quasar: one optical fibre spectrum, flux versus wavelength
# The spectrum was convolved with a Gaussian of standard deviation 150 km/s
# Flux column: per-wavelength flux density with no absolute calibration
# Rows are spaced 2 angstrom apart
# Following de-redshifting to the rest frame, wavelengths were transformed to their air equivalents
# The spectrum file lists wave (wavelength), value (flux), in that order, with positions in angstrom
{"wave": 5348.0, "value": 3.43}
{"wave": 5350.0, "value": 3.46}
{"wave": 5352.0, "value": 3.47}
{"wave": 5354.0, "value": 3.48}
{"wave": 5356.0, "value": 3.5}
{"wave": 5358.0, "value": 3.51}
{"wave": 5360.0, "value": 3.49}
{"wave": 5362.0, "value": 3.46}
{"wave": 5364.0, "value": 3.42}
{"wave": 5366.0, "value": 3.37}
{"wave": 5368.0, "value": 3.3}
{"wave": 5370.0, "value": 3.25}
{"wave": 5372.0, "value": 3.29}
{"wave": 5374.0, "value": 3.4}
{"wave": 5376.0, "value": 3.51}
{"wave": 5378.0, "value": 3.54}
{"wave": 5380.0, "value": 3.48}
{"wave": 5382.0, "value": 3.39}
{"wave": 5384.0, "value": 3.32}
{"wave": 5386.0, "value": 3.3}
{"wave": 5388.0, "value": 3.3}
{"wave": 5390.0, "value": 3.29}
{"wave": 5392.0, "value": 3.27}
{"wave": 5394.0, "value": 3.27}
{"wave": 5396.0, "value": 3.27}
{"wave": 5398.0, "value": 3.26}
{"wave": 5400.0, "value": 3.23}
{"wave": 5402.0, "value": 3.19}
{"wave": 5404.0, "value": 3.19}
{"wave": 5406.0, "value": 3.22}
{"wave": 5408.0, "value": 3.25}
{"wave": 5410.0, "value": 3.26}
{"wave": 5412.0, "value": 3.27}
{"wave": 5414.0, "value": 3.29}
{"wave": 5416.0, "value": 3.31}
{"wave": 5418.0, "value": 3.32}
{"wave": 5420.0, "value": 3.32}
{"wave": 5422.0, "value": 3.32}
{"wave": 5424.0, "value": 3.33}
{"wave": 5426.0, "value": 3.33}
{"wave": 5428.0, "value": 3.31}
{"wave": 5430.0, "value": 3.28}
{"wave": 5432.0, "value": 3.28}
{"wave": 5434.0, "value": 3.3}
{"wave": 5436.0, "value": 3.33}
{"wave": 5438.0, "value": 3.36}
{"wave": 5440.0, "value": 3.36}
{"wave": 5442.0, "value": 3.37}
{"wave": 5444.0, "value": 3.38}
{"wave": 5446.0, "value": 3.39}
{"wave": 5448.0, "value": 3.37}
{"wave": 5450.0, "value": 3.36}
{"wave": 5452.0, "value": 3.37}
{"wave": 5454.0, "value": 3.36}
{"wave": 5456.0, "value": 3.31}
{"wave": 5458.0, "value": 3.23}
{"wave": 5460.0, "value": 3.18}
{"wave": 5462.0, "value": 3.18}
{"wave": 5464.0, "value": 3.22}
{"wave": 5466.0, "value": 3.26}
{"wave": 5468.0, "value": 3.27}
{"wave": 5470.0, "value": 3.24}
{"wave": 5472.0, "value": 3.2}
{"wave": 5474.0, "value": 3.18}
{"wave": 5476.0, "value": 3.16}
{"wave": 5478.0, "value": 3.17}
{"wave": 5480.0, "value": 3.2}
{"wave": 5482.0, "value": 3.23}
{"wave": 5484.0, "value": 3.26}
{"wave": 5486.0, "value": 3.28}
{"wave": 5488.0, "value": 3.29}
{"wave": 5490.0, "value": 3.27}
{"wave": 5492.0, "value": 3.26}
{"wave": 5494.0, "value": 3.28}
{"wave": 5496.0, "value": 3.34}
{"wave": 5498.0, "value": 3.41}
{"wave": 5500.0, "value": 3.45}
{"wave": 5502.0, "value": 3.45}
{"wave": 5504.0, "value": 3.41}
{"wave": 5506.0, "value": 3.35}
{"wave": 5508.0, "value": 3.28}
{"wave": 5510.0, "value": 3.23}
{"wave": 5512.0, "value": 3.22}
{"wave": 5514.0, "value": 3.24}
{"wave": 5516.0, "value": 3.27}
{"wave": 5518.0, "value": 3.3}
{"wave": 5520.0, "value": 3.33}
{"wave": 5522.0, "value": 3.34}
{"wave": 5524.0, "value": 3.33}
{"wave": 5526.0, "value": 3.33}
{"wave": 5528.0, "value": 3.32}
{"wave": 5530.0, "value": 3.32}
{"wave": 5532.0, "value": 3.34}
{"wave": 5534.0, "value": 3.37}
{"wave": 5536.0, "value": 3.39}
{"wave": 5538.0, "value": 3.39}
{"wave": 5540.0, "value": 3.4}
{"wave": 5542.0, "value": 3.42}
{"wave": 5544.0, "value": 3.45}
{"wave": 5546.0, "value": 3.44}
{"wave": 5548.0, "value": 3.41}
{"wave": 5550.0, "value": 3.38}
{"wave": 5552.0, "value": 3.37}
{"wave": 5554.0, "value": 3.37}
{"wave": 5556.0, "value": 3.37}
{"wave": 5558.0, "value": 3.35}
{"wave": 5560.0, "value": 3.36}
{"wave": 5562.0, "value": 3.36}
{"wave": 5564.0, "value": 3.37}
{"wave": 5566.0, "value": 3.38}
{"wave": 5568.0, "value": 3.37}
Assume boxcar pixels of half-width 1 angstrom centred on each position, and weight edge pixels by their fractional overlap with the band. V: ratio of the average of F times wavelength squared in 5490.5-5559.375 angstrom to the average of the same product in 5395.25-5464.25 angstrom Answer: 1.05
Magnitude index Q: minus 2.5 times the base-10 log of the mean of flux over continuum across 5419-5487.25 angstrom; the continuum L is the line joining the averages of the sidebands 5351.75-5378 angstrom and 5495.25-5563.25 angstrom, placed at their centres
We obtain 0.03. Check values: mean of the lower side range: 3.42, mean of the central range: 3.29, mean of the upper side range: 3.36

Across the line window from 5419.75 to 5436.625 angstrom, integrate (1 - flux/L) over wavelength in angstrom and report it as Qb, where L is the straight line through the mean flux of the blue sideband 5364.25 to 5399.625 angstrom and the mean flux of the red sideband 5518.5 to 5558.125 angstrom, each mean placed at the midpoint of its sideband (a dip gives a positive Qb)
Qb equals 0.2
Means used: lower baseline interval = 3.34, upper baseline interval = 3.37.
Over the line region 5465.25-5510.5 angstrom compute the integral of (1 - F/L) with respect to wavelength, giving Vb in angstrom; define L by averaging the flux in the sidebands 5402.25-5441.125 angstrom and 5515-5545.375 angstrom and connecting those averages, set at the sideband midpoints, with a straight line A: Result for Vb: 0.67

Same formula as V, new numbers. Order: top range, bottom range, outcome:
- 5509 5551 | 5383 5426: 1.07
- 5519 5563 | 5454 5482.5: 1.07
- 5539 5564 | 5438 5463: 1.06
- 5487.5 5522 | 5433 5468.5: 1.02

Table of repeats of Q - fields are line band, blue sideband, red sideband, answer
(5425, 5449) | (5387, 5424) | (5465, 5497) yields -0.026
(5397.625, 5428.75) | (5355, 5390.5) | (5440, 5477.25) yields 0.022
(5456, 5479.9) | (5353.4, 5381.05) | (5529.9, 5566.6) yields 0.063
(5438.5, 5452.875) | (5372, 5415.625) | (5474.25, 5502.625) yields -0.025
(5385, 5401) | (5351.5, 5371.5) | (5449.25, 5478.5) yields 0.030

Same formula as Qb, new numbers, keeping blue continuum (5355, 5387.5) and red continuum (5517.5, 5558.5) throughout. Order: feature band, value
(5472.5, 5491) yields 0.9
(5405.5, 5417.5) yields 0.4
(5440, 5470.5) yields 0.8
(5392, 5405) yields 0.6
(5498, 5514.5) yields 0.2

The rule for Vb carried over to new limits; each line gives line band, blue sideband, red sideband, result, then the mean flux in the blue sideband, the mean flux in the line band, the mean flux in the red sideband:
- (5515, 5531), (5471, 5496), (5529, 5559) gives 0.1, 3.24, 3.32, 3.38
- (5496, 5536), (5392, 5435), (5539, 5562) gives 0.4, 3.28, 3.33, 3.39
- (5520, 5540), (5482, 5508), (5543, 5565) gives 0.1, 3.33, 3.35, 3.38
